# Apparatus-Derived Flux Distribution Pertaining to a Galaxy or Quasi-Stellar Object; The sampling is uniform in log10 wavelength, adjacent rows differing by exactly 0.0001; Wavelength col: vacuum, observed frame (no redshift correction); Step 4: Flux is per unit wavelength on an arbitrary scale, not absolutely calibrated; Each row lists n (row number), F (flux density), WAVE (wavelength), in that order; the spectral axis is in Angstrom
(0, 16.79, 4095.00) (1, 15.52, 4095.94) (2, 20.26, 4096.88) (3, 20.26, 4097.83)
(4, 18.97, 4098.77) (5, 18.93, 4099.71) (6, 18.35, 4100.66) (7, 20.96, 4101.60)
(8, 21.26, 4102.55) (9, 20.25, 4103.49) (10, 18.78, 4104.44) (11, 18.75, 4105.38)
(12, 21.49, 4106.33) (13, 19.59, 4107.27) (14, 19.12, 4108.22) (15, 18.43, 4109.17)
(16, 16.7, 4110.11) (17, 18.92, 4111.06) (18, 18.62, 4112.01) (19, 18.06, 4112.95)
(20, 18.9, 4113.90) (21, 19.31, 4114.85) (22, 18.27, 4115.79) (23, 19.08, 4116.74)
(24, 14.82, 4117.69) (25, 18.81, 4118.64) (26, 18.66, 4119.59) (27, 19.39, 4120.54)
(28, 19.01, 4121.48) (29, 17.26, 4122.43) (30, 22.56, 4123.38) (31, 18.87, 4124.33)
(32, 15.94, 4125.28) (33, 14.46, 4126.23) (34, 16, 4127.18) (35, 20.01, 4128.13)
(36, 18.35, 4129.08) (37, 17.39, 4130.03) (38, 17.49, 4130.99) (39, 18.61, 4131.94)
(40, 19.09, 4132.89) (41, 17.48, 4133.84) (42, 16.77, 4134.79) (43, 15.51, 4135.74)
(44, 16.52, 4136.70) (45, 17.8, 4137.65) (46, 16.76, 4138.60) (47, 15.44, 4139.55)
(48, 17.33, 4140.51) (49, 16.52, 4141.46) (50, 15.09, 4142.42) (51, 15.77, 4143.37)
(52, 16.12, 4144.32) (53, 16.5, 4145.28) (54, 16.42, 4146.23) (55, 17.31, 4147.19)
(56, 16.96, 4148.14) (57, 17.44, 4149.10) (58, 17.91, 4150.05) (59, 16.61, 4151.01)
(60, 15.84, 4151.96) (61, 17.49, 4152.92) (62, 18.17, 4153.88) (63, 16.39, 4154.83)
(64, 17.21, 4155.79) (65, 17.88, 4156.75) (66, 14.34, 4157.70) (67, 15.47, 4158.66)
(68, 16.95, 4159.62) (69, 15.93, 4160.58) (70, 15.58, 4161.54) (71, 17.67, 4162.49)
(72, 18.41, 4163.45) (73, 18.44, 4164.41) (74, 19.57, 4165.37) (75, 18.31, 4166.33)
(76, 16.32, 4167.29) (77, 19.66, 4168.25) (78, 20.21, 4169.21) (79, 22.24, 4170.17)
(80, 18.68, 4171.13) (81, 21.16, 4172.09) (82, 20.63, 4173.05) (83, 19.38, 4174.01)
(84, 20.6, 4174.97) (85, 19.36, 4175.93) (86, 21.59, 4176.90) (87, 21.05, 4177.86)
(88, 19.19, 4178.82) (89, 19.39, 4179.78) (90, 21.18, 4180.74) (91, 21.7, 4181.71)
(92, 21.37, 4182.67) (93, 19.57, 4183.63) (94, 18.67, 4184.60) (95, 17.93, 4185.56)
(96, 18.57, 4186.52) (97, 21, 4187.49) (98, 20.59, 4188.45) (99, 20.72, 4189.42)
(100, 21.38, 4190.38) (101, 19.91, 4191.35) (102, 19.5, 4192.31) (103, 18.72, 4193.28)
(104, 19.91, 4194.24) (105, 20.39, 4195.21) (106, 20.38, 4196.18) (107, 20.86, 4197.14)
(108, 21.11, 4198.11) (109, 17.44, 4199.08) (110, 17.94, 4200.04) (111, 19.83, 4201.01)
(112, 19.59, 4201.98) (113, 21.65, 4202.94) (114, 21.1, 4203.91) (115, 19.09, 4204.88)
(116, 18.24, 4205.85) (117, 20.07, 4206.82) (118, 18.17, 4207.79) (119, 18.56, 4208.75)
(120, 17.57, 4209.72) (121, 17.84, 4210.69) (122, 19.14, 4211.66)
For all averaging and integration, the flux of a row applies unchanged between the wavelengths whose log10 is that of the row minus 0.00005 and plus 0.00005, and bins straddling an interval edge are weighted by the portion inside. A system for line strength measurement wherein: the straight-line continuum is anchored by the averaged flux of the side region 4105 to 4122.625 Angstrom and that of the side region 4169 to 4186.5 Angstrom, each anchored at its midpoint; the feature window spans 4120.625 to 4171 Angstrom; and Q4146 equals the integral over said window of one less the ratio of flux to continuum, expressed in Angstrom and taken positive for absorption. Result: 5.2 Angstrom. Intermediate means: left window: 18.6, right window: 20.2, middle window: 17.4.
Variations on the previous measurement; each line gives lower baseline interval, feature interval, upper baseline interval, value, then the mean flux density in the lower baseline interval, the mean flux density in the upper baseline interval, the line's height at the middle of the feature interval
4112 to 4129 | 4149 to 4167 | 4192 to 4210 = 1.6 Angstrom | 18.2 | 19.5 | 18.8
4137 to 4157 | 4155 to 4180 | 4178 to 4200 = -0.4 Angstrom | 16.8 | 20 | 18.3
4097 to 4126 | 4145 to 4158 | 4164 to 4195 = 1.7 Angstrom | 18.9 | 19.9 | 19.5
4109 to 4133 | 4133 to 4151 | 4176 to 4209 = 1.9 Angstrom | 18.2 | 19.9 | 18.7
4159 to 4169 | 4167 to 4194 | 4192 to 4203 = -1.9 Angstrom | 17.7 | 19.7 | 18.7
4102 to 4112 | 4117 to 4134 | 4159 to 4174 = 0.9 Angstrom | 19.3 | 18.6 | 19.1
